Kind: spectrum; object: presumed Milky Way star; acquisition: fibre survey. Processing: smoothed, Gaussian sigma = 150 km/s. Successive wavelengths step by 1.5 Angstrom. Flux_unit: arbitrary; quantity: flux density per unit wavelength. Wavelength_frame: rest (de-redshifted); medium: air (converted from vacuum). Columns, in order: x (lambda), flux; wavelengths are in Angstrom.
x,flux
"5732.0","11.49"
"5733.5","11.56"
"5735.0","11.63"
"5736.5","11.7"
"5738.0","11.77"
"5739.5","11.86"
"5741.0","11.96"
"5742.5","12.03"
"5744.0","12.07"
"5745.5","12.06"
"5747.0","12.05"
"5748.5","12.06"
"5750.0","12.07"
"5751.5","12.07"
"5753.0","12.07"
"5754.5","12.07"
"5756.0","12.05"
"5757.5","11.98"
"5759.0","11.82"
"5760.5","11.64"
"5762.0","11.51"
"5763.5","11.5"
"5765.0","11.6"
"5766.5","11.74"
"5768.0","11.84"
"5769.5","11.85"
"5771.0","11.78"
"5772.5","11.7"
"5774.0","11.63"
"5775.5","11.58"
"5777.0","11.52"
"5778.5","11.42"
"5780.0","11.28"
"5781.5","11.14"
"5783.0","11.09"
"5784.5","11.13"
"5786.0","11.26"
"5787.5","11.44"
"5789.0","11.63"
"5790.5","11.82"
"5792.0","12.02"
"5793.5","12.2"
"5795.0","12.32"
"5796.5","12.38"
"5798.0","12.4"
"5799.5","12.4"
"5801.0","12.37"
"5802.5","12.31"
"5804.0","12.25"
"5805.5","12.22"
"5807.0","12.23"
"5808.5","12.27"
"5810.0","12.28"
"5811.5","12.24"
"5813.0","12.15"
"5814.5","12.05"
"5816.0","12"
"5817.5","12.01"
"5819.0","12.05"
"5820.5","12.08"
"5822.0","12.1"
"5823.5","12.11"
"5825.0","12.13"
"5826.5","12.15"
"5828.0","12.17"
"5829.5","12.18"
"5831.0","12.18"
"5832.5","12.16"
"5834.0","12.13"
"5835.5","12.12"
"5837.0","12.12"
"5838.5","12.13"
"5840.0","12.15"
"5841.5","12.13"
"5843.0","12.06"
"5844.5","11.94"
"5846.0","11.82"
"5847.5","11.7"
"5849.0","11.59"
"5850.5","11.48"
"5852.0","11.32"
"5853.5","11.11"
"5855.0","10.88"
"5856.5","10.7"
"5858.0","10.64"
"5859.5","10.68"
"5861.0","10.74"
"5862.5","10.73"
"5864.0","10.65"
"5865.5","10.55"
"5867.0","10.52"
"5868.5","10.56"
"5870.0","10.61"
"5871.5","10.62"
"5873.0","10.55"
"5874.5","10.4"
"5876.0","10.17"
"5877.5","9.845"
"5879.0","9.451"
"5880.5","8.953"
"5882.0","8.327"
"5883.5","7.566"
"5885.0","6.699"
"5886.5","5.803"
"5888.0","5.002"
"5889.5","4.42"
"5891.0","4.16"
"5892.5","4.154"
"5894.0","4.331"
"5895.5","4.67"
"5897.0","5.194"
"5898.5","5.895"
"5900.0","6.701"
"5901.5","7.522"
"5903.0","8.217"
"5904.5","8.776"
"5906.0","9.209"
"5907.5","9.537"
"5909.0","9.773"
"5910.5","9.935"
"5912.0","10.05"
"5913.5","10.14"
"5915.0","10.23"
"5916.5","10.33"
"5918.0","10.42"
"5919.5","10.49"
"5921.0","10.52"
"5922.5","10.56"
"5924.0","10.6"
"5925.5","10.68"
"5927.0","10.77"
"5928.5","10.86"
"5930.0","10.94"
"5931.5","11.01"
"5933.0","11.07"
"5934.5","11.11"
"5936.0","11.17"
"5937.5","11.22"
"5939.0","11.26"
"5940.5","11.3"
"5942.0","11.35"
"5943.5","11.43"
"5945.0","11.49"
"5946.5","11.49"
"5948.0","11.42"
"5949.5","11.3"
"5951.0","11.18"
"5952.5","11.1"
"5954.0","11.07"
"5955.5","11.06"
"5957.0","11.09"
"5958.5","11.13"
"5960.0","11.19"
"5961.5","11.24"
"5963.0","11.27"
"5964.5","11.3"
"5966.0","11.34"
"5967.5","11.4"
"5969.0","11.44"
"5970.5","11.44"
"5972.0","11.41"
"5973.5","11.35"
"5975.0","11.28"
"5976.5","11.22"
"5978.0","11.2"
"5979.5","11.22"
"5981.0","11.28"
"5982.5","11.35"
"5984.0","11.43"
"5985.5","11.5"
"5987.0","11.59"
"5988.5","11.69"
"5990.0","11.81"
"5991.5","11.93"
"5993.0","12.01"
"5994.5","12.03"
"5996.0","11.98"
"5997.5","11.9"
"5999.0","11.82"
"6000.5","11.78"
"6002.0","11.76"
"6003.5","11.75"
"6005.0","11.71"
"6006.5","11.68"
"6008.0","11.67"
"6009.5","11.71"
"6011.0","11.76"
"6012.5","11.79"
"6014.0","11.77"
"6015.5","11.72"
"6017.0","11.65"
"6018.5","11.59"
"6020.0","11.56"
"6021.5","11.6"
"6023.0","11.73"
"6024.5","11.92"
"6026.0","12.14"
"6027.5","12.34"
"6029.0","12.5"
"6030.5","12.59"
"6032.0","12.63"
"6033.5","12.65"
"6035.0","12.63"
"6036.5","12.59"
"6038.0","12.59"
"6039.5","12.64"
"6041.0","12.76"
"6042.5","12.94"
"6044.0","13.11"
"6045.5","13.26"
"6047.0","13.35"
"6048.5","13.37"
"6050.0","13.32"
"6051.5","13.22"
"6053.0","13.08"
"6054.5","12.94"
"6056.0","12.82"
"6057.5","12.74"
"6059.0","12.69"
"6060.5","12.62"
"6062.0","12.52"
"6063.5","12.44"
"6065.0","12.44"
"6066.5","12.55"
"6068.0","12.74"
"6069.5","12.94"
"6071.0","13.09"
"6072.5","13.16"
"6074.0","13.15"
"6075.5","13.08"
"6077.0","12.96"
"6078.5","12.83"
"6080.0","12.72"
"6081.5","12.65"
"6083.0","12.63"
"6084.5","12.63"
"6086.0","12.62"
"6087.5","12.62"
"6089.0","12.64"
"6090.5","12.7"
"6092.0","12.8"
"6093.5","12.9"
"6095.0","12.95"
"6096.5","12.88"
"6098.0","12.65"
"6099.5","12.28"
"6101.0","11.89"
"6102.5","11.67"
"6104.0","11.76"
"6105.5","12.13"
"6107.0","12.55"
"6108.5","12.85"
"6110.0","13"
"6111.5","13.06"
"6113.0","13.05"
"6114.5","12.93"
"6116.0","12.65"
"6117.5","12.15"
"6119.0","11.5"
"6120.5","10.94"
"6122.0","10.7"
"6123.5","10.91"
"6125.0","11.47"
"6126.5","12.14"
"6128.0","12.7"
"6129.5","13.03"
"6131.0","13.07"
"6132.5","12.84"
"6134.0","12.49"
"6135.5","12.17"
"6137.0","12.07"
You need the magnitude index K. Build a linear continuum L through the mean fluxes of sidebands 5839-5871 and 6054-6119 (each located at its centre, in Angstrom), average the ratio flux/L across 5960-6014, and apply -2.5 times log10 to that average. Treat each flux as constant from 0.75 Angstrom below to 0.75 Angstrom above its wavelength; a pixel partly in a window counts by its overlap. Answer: 0.042 mag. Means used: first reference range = 11.2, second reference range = 12.7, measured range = 11.6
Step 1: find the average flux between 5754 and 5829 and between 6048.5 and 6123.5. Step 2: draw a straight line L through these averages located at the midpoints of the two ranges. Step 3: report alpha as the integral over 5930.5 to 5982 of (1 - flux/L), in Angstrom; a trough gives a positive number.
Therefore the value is 4.3 Angstrom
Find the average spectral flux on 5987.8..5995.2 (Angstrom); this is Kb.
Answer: 11.9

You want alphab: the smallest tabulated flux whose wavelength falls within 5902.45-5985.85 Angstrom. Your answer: 8.217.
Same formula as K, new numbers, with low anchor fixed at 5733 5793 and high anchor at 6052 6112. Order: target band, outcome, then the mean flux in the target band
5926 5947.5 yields 0.100 mag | 11.2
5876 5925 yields 0.441 mag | 8.09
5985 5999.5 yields 0.052 mag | 11.8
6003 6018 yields 0.068 mag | 11.7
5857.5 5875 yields 0.137 mag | 10.6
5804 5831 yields -0.023 mag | 12.1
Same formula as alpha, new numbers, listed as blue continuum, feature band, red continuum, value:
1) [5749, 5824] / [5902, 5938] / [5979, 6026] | 4.5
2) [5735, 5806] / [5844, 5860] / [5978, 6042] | 0.8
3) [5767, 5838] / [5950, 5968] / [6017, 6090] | 1.7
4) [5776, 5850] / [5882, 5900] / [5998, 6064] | 9.9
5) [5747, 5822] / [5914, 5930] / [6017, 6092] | 2.3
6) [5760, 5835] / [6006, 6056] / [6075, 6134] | -0.3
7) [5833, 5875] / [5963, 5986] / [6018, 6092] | 1.5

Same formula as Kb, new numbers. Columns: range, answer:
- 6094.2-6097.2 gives 12.9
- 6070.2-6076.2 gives 13.1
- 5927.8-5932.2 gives 10.9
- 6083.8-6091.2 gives 12.6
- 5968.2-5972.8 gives 11.4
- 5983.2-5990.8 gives 11.6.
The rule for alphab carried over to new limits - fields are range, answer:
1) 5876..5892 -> 4.16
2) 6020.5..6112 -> 11.6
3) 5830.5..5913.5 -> 4.154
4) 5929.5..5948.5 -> 10.94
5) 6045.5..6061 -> 12.62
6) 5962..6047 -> 11.2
